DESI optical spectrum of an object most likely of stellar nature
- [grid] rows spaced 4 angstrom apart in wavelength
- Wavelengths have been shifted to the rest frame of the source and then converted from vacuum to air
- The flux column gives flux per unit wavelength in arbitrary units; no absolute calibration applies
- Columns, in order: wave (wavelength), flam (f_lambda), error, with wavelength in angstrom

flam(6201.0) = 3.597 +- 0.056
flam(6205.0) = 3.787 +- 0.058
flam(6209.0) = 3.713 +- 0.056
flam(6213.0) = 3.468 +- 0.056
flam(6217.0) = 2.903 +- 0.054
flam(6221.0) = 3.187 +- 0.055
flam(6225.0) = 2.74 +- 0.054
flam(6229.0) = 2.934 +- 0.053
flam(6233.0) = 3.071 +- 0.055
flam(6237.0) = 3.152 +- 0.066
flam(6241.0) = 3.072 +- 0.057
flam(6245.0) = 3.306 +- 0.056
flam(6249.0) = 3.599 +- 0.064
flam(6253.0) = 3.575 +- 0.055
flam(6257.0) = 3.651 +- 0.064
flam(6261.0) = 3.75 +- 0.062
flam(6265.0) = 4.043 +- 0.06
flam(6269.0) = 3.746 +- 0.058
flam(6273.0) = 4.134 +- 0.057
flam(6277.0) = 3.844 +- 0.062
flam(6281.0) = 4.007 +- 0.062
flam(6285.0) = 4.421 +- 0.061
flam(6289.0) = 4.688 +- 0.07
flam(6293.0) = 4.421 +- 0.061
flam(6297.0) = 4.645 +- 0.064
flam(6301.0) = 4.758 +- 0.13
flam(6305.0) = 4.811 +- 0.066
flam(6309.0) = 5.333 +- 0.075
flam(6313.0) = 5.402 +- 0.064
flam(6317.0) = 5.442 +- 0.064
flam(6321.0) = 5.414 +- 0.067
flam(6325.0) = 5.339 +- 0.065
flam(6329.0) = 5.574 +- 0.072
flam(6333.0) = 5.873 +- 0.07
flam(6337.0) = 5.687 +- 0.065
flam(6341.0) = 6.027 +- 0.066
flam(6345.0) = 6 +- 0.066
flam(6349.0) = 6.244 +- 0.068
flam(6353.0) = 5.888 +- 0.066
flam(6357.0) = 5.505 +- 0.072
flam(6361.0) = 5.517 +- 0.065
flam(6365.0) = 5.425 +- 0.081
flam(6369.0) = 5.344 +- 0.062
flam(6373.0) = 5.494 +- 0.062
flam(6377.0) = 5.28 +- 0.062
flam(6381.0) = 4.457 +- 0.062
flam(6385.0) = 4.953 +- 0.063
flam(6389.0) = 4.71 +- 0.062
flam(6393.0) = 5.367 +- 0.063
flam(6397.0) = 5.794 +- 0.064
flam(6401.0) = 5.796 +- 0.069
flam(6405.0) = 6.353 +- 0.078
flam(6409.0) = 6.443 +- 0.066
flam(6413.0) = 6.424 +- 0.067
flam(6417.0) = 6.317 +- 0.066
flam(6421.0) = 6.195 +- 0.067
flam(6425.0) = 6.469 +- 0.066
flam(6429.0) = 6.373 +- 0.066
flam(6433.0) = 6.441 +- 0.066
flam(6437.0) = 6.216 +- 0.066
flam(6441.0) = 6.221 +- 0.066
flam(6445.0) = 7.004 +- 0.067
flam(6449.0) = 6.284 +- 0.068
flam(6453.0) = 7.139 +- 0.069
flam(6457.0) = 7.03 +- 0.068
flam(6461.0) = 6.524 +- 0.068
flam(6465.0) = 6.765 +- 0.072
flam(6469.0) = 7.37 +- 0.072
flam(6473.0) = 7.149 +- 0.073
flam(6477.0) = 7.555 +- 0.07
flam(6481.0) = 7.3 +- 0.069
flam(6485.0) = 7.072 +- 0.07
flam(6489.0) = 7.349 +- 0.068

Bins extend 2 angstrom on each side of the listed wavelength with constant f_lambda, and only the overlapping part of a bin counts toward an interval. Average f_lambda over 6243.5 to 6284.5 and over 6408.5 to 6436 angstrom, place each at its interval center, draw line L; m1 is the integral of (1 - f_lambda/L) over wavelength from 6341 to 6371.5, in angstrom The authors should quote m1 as -2.5 angstrom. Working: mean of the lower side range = 3.8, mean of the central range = 5.72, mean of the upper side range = 6.37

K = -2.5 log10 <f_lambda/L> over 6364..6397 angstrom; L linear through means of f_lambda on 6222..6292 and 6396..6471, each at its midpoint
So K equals 0.094 mag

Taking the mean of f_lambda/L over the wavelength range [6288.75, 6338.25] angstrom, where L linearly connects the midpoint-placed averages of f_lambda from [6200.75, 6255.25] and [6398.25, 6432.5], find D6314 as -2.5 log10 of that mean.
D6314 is -0.12 mag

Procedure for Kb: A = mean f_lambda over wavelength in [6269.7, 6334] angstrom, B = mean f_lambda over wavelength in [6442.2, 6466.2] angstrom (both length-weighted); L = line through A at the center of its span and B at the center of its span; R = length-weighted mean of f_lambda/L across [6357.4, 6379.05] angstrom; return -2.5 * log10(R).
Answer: 0.05 mag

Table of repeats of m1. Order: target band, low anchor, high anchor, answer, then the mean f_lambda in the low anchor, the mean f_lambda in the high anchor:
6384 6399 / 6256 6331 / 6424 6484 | 1.8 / 4.61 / 6.8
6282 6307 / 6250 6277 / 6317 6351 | 0.3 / 3.81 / 5.75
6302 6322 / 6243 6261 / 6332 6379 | -1.9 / 3.56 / 5.69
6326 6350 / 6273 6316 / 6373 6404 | -4.6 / 4.63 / 5.25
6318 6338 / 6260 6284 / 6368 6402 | -4.3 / 3.95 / 5.22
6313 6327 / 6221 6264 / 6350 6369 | -1.7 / 3.3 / 5.59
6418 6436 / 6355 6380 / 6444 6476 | 0.1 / 5.39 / 6.93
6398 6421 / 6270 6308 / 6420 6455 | -0.5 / 4.42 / 6.49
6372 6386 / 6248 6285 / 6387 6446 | 1.3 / 3.86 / 6.13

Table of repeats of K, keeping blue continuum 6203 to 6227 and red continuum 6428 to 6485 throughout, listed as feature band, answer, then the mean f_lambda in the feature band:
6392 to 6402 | 0.05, 5.67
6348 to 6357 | -0.12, 5.92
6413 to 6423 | 0.00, 6.29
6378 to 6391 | 0.21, 4.75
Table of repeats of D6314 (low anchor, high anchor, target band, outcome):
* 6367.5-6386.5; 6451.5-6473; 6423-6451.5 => 0.00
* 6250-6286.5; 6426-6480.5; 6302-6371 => -0.13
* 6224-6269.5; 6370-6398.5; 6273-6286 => -0.07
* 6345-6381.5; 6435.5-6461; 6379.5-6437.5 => 0.04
